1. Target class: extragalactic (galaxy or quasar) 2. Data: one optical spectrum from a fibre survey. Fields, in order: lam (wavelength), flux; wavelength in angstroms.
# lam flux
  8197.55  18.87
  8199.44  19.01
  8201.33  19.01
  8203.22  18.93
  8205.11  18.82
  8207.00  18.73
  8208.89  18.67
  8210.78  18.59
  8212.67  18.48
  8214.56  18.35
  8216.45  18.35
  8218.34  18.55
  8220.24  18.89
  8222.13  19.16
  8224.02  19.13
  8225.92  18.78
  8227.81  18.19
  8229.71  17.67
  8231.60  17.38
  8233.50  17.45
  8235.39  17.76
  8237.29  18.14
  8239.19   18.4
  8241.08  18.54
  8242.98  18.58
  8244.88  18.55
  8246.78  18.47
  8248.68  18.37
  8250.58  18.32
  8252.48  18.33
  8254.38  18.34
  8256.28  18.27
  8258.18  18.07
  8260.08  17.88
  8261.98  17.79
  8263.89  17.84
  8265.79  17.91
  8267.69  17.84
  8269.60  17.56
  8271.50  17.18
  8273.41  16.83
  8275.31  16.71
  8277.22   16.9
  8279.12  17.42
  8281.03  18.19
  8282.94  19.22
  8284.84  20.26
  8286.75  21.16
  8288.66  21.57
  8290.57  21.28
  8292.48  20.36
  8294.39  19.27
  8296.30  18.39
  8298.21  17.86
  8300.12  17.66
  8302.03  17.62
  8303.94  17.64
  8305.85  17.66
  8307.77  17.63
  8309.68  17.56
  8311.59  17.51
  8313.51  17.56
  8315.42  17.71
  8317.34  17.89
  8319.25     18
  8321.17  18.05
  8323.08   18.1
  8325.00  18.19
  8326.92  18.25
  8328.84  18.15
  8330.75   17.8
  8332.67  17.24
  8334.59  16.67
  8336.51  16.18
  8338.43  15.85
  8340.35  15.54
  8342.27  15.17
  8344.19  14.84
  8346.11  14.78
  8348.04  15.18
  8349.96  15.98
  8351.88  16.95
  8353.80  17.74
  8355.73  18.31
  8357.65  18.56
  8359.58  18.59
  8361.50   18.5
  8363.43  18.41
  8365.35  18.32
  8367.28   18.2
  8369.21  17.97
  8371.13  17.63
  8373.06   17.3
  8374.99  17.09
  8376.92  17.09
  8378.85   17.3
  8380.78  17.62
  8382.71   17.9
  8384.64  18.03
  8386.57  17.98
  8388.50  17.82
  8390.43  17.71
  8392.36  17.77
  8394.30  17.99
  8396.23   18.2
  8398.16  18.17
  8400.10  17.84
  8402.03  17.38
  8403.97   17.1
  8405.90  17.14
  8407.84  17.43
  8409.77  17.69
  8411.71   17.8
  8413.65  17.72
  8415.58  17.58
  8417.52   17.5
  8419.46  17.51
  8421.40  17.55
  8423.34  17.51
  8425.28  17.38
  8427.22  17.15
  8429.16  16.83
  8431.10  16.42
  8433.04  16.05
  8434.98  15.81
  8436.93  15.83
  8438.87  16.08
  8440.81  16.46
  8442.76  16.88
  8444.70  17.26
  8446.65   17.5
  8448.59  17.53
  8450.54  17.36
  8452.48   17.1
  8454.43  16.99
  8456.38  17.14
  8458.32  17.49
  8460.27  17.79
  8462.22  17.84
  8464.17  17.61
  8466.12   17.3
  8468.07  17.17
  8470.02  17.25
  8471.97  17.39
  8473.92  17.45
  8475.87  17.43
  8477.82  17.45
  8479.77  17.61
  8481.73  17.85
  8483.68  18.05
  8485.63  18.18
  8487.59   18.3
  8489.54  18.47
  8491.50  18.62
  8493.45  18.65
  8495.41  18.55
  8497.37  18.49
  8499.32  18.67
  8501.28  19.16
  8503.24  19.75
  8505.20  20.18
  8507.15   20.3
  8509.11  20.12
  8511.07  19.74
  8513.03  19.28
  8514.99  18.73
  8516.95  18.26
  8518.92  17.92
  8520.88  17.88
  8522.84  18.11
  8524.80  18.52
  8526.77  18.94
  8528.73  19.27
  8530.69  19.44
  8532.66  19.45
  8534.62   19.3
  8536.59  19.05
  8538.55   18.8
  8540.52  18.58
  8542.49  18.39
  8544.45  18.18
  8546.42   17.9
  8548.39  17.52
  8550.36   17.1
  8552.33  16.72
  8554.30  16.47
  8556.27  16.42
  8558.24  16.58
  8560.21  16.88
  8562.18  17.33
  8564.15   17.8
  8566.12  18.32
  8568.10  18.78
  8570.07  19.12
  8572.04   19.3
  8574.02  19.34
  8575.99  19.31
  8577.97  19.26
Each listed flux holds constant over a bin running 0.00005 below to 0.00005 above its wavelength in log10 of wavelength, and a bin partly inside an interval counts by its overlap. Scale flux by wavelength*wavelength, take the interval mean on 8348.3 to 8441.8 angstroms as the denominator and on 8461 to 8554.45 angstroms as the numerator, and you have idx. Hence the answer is 1.1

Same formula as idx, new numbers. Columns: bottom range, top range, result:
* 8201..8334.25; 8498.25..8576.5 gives 1.08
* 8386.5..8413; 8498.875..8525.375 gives 1.11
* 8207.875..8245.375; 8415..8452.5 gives 0.97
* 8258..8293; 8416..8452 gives 0.95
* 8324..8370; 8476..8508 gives 1.12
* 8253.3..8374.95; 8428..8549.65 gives 1.06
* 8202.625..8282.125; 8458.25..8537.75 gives 1.08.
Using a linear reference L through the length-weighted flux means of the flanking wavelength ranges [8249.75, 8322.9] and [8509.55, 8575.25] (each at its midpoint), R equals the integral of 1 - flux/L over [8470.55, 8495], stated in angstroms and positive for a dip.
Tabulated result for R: 0.4 angstroms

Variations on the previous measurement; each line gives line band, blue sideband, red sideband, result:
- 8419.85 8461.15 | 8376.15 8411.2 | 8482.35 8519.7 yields 2.84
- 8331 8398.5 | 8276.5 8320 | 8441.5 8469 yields 2.84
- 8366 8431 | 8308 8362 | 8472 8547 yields 0.42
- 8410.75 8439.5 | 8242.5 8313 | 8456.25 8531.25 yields 2.14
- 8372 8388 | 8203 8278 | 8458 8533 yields 0.66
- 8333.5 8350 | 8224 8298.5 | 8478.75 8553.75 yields 2.59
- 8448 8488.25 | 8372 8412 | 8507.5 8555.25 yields 1.29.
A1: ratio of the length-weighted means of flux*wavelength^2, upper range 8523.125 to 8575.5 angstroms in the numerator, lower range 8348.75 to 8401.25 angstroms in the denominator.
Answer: 1.07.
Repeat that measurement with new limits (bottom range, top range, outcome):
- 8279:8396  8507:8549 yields 1.10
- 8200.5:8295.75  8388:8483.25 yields 0.98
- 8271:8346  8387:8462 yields 1.00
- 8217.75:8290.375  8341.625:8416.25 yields 0.98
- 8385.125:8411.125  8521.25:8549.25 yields 1.09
